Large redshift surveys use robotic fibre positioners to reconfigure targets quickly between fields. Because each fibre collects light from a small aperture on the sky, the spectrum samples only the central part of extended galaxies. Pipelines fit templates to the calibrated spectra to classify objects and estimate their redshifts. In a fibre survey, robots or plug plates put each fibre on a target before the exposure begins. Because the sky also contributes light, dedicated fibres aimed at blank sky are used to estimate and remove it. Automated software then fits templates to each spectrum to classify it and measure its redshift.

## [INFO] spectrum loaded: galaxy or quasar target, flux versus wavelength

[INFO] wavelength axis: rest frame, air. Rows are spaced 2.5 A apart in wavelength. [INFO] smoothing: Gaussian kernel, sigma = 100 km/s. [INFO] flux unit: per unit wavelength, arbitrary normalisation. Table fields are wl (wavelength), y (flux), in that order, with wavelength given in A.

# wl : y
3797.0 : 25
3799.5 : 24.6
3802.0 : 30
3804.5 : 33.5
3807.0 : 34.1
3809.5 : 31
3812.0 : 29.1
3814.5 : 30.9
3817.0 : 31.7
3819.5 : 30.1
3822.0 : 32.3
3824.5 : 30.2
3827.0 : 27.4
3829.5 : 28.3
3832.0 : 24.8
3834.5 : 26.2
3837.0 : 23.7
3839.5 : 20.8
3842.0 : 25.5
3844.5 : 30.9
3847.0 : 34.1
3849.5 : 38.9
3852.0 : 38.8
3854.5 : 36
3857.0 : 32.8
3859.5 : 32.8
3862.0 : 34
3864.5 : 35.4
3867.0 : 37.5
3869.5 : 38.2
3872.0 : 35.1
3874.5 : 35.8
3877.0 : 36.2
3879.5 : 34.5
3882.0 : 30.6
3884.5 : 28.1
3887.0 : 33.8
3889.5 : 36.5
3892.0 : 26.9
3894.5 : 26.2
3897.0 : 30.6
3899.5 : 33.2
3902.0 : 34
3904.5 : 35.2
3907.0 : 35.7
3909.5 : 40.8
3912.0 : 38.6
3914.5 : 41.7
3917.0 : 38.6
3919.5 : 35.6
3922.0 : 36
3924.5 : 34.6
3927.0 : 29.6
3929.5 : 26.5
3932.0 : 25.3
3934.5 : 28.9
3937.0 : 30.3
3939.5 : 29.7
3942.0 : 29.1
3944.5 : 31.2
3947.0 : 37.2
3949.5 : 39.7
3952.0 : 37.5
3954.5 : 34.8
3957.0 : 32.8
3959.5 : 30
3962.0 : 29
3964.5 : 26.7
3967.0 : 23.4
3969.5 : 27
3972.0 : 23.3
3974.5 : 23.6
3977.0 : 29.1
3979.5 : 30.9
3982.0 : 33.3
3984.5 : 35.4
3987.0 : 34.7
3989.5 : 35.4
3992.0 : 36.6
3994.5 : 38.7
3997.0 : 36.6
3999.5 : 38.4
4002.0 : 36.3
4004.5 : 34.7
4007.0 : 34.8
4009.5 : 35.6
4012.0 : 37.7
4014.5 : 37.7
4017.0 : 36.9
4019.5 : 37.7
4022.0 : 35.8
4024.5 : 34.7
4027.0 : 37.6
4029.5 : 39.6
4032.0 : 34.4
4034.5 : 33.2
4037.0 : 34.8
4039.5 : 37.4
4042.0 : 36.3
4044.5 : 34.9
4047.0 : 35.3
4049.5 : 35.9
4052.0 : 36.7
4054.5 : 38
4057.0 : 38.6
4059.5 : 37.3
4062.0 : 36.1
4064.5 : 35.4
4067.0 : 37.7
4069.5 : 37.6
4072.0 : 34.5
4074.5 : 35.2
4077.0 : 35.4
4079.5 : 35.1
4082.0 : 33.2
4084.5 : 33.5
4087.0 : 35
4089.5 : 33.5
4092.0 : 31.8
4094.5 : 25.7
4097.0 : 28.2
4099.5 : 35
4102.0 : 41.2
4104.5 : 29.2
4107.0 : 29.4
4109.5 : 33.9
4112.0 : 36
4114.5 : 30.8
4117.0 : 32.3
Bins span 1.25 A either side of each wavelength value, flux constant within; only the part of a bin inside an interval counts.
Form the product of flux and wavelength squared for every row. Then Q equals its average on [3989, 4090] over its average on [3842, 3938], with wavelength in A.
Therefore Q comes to 1.15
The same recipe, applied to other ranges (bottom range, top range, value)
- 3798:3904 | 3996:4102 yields 1.24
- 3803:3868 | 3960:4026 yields 1.16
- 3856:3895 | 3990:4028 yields 1.17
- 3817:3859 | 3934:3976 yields 1.06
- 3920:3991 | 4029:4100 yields 1.19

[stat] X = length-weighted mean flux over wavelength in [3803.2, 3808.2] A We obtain 33.8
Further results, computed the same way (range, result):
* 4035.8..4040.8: 36.1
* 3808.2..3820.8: 30.6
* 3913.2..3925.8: 37.3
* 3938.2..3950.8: 33.4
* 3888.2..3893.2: 31.8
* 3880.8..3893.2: 31.2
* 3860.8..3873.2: 36.1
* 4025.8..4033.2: 37.2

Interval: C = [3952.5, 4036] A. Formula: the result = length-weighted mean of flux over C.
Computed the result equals 33.6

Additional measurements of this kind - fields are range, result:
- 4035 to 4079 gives 36.2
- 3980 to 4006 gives 35.9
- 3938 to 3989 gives 31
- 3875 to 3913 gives 33.4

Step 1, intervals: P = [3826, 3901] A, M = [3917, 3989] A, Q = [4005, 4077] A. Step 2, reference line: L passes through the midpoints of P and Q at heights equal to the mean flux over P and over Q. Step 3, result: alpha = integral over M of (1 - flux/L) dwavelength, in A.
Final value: 6.28 A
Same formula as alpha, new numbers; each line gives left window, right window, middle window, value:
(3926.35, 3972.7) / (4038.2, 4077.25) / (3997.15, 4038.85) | -2.6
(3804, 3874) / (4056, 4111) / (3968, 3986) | 2.2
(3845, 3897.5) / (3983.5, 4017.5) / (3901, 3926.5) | -1.6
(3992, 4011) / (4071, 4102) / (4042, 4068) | -1.6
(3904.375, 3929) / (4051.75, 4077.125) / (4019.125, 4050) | 0.6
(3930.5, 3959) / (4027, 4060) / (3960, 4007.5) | 2.9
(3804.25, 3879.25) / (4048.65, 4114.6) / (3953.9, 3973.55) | 3.0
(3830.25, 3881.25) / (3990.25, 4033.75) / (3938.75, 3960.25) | 0.8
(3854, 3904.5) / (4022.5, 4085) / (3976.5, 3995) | 0.4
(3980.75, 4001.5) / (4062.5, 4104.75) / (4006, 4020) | -0.4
